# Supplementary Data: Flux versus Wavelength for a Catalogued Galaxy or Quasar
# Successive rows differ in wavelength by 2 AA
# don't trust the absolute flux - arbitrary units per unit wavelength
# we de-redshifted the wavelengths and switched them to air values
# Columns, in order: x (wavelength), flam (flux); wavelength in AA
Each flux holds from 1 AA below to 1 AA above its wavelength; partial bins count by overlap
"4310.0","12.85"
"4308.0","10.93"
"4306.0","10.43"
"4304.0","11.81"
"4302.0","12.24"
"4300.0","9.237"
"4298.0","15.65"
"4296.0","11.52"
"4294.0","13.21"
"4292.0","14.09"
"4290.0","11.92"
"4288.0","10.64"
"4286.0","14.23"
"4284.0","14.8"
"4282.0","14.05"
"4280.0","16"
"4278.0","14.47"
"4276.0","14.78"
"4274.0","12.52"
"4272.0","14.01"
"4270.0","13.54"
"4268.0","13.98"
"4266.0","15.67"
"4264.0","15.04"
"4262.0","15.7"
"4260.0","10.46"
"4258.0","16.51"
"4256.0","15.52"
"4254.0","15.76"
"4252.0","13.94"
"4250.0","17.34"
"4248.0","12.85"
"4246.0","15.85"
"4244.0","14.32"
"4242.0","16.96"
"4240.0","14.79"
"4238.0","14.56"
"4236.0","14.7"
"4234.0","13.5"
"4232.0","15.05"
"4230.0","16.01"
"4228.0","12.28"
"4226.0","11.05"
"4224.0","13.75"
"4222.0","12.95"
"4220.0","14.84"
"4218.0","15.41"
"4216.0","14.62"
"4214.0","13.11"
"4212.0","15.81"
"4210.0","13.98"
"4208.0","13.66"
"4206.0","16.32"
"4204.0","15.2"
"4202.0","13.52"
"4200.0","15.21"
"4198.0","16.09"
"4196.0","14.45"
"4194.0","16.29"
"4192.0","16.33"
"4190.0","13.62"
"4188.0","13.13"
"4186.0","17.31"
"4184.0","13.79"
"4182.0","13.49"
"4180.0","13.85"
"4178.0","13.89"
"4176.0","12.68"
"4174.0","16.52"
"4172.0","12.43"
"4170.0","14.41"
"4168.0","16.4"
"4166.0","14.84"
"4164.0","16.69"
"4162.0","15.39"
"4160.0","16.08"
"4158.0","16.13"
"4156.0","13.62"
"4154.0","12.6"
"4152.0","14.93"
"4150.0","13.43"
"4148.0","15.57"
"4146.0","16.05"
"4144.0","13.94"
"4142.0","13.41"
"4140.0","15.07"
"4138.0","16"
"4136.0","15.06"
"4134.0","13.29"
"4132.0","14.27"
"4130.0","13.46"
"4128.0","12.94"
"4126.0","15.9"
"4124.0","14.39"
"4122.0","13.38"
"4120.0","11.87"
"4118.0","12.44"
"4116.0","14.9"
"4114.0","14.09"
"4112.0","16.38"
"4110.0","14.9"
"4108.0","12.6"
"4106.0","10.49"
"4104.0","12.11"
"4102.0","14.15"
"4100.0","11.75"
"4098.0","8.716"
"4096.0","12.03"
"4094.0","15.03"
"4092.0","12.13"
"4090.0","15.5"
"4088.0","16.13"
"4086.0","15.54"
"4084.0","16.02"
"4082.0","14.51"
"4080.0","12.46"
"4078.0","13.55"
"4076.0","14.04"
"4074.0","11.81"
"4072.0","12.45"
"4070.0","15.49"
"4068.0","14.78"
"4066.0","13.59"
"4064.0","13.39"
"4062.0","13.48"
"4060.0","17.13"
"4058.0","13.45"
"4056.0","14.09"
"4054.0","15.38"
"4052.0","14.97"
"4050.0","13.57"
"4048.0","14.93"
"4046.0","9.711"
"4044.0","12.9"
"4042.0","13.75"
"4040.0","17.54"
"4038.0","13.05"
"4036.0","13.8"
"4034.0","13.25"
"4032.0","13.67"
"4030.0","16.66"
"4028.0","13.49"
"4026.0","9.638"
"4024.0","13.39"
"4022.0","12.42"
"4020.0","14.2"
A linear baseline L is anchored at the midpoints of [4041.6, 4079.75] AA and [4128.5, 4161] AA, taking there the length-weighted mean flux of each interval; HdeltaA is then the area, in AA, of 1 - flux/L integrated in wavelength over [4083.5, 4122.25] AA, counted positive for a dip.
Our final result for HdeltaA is 1.9 AA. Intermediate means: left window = 13.8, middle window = 13.5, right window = 14.5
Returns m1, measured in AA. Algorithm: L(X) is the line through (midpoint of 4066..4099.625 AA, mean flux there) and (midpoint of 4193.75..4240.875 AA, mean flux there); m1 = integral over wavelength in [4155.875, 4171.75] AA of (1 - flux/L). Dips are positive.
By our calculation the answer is -1.4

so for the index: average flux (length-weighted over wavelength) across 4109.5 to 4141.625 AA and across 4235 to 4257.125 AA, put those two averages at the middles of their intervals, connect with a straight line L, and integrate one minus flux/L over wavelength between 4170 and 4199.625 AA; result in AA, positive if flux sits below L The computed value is 0.2 AA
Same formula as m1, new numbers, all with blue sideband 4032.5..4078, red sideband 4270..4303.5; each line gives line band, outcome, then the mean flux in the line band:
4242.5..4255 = -1.6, 15.1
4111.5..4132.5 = -0.3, 13.9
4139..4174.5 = -3.1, 14.8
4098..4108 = 1.4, 11.8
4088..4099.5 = 0.7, 12.9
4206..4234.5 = -1.3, 14.1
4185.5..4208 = -2.6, 15.1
